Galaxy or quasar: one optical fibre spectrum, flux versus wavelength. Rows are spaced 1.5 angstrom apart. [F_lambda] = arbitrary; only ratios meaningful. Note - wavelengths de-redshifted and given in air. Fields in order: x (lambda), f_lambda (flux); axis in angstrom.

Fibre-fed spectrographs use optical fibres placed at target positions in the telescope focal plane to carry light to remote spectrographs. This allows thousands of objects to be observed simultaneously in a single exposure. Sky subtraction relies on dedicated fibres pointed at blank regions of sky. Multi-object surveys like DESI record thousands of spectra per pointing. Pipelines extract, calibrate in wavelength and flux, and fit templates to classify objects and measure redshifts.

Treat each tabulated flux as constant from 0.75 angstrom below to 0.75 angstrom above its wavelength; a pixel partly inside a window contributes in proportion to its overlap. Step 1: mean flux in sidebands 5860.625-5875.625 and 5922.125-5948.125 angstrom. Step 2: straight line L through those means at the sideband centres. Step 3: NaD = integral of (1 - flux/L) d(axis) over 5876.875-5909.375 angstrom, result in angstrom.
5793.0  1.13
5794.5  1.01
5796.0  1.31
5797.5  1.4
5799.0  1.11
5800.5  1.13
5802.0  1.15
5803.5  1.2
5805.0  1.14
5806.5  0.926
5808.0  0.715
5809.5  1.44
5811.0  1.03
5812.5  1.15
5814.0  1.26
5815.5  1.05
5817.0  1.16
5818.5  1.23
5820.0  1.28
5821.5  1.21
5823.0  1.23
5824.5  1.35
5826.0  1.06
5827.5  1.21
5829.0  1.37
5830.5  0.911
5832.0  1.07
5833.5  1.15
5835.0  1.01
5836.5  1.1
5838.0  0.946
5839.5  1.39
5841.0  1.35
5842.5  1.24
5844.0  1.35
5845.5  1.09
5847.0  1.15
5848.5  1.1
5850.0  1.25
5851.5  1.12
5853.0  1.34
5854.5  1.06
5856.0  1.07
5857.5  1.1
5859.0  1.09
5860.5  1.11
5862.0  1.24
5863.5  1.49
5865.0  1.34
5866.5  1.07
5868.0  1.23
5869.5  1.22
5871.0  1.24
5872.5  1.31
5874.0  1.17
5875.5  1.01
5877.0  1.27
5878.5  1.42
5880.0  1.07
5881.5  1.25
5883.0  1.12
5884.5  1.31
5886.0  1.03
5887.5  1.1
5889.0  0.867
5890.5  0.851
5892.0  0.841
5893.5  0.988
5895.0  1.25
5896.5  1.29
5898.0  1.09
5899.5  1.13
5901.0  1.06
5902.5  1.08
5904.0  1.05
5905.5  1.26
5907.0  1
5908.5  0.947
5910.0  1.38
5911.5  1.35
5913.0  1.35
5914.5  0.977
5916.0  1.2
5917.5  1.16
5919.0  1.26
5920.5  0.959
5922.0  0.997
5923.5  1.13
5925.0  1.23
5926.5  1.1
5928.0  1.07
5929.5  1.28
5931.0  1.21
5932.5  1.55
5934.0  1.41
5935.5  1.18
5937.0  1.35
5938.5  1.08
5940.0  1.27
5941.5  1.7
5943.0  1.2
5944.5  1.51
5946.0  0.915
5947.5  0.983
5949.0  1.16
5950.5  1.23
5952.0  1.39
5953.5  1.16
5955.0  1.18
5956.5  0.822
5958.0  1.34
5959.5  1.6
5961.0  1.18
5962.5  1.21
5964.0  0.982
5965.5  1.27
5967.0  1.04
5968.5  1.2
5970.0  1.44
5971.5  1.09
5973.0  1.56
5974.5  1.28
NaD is 3.6 angstrom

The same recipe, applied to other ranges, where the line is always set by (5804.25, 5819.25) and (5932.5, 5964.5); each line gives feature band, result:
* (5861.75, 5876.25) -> -0.8 angstrom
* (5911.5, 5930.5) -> 1.0 angstrom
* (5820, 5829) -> -0.9 angstrom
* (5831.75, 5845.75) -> -0.5 angstrom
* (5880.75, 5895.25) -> 1.6 angstrom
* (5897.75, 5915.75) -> 0.9 angstrom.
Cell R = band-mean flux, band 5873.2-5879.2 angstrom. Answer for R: 1.22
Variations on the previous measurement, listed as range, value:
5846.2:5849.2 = 1.12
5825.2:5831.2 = 1.14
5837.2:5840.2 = 1.16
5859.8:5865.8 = 1.29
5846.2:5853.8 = 1.19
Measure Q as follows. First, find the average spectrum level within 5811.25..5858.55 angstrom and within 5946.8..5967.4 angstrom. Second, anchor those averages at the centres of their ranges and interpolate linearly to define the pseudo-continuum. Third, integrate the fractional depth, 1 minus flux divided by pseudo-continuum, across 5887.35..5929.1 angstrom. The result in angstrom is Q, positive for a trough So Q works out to 2.5 angstrom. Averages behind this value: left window 1.17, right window 1.18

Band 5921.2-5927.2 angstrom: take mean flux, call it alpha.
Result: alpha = 1.11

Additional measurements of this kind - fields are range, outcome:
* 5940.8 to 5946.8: 1.33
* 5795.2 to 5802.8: 1.22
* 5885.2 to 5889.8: 1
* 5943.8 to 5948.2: 1.13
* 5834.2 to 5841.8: 1.16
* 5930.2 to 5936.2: 1.34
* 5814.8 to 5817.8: 1.11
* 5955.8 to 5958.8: 1.09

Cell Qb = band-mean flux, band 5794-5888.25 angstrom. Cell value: 1.18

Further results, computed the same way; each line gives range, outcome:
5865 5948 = 1.17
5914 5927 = 1.12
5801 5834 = 1.15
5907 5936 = 1.19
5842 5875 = 1.2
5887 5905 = 1.05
